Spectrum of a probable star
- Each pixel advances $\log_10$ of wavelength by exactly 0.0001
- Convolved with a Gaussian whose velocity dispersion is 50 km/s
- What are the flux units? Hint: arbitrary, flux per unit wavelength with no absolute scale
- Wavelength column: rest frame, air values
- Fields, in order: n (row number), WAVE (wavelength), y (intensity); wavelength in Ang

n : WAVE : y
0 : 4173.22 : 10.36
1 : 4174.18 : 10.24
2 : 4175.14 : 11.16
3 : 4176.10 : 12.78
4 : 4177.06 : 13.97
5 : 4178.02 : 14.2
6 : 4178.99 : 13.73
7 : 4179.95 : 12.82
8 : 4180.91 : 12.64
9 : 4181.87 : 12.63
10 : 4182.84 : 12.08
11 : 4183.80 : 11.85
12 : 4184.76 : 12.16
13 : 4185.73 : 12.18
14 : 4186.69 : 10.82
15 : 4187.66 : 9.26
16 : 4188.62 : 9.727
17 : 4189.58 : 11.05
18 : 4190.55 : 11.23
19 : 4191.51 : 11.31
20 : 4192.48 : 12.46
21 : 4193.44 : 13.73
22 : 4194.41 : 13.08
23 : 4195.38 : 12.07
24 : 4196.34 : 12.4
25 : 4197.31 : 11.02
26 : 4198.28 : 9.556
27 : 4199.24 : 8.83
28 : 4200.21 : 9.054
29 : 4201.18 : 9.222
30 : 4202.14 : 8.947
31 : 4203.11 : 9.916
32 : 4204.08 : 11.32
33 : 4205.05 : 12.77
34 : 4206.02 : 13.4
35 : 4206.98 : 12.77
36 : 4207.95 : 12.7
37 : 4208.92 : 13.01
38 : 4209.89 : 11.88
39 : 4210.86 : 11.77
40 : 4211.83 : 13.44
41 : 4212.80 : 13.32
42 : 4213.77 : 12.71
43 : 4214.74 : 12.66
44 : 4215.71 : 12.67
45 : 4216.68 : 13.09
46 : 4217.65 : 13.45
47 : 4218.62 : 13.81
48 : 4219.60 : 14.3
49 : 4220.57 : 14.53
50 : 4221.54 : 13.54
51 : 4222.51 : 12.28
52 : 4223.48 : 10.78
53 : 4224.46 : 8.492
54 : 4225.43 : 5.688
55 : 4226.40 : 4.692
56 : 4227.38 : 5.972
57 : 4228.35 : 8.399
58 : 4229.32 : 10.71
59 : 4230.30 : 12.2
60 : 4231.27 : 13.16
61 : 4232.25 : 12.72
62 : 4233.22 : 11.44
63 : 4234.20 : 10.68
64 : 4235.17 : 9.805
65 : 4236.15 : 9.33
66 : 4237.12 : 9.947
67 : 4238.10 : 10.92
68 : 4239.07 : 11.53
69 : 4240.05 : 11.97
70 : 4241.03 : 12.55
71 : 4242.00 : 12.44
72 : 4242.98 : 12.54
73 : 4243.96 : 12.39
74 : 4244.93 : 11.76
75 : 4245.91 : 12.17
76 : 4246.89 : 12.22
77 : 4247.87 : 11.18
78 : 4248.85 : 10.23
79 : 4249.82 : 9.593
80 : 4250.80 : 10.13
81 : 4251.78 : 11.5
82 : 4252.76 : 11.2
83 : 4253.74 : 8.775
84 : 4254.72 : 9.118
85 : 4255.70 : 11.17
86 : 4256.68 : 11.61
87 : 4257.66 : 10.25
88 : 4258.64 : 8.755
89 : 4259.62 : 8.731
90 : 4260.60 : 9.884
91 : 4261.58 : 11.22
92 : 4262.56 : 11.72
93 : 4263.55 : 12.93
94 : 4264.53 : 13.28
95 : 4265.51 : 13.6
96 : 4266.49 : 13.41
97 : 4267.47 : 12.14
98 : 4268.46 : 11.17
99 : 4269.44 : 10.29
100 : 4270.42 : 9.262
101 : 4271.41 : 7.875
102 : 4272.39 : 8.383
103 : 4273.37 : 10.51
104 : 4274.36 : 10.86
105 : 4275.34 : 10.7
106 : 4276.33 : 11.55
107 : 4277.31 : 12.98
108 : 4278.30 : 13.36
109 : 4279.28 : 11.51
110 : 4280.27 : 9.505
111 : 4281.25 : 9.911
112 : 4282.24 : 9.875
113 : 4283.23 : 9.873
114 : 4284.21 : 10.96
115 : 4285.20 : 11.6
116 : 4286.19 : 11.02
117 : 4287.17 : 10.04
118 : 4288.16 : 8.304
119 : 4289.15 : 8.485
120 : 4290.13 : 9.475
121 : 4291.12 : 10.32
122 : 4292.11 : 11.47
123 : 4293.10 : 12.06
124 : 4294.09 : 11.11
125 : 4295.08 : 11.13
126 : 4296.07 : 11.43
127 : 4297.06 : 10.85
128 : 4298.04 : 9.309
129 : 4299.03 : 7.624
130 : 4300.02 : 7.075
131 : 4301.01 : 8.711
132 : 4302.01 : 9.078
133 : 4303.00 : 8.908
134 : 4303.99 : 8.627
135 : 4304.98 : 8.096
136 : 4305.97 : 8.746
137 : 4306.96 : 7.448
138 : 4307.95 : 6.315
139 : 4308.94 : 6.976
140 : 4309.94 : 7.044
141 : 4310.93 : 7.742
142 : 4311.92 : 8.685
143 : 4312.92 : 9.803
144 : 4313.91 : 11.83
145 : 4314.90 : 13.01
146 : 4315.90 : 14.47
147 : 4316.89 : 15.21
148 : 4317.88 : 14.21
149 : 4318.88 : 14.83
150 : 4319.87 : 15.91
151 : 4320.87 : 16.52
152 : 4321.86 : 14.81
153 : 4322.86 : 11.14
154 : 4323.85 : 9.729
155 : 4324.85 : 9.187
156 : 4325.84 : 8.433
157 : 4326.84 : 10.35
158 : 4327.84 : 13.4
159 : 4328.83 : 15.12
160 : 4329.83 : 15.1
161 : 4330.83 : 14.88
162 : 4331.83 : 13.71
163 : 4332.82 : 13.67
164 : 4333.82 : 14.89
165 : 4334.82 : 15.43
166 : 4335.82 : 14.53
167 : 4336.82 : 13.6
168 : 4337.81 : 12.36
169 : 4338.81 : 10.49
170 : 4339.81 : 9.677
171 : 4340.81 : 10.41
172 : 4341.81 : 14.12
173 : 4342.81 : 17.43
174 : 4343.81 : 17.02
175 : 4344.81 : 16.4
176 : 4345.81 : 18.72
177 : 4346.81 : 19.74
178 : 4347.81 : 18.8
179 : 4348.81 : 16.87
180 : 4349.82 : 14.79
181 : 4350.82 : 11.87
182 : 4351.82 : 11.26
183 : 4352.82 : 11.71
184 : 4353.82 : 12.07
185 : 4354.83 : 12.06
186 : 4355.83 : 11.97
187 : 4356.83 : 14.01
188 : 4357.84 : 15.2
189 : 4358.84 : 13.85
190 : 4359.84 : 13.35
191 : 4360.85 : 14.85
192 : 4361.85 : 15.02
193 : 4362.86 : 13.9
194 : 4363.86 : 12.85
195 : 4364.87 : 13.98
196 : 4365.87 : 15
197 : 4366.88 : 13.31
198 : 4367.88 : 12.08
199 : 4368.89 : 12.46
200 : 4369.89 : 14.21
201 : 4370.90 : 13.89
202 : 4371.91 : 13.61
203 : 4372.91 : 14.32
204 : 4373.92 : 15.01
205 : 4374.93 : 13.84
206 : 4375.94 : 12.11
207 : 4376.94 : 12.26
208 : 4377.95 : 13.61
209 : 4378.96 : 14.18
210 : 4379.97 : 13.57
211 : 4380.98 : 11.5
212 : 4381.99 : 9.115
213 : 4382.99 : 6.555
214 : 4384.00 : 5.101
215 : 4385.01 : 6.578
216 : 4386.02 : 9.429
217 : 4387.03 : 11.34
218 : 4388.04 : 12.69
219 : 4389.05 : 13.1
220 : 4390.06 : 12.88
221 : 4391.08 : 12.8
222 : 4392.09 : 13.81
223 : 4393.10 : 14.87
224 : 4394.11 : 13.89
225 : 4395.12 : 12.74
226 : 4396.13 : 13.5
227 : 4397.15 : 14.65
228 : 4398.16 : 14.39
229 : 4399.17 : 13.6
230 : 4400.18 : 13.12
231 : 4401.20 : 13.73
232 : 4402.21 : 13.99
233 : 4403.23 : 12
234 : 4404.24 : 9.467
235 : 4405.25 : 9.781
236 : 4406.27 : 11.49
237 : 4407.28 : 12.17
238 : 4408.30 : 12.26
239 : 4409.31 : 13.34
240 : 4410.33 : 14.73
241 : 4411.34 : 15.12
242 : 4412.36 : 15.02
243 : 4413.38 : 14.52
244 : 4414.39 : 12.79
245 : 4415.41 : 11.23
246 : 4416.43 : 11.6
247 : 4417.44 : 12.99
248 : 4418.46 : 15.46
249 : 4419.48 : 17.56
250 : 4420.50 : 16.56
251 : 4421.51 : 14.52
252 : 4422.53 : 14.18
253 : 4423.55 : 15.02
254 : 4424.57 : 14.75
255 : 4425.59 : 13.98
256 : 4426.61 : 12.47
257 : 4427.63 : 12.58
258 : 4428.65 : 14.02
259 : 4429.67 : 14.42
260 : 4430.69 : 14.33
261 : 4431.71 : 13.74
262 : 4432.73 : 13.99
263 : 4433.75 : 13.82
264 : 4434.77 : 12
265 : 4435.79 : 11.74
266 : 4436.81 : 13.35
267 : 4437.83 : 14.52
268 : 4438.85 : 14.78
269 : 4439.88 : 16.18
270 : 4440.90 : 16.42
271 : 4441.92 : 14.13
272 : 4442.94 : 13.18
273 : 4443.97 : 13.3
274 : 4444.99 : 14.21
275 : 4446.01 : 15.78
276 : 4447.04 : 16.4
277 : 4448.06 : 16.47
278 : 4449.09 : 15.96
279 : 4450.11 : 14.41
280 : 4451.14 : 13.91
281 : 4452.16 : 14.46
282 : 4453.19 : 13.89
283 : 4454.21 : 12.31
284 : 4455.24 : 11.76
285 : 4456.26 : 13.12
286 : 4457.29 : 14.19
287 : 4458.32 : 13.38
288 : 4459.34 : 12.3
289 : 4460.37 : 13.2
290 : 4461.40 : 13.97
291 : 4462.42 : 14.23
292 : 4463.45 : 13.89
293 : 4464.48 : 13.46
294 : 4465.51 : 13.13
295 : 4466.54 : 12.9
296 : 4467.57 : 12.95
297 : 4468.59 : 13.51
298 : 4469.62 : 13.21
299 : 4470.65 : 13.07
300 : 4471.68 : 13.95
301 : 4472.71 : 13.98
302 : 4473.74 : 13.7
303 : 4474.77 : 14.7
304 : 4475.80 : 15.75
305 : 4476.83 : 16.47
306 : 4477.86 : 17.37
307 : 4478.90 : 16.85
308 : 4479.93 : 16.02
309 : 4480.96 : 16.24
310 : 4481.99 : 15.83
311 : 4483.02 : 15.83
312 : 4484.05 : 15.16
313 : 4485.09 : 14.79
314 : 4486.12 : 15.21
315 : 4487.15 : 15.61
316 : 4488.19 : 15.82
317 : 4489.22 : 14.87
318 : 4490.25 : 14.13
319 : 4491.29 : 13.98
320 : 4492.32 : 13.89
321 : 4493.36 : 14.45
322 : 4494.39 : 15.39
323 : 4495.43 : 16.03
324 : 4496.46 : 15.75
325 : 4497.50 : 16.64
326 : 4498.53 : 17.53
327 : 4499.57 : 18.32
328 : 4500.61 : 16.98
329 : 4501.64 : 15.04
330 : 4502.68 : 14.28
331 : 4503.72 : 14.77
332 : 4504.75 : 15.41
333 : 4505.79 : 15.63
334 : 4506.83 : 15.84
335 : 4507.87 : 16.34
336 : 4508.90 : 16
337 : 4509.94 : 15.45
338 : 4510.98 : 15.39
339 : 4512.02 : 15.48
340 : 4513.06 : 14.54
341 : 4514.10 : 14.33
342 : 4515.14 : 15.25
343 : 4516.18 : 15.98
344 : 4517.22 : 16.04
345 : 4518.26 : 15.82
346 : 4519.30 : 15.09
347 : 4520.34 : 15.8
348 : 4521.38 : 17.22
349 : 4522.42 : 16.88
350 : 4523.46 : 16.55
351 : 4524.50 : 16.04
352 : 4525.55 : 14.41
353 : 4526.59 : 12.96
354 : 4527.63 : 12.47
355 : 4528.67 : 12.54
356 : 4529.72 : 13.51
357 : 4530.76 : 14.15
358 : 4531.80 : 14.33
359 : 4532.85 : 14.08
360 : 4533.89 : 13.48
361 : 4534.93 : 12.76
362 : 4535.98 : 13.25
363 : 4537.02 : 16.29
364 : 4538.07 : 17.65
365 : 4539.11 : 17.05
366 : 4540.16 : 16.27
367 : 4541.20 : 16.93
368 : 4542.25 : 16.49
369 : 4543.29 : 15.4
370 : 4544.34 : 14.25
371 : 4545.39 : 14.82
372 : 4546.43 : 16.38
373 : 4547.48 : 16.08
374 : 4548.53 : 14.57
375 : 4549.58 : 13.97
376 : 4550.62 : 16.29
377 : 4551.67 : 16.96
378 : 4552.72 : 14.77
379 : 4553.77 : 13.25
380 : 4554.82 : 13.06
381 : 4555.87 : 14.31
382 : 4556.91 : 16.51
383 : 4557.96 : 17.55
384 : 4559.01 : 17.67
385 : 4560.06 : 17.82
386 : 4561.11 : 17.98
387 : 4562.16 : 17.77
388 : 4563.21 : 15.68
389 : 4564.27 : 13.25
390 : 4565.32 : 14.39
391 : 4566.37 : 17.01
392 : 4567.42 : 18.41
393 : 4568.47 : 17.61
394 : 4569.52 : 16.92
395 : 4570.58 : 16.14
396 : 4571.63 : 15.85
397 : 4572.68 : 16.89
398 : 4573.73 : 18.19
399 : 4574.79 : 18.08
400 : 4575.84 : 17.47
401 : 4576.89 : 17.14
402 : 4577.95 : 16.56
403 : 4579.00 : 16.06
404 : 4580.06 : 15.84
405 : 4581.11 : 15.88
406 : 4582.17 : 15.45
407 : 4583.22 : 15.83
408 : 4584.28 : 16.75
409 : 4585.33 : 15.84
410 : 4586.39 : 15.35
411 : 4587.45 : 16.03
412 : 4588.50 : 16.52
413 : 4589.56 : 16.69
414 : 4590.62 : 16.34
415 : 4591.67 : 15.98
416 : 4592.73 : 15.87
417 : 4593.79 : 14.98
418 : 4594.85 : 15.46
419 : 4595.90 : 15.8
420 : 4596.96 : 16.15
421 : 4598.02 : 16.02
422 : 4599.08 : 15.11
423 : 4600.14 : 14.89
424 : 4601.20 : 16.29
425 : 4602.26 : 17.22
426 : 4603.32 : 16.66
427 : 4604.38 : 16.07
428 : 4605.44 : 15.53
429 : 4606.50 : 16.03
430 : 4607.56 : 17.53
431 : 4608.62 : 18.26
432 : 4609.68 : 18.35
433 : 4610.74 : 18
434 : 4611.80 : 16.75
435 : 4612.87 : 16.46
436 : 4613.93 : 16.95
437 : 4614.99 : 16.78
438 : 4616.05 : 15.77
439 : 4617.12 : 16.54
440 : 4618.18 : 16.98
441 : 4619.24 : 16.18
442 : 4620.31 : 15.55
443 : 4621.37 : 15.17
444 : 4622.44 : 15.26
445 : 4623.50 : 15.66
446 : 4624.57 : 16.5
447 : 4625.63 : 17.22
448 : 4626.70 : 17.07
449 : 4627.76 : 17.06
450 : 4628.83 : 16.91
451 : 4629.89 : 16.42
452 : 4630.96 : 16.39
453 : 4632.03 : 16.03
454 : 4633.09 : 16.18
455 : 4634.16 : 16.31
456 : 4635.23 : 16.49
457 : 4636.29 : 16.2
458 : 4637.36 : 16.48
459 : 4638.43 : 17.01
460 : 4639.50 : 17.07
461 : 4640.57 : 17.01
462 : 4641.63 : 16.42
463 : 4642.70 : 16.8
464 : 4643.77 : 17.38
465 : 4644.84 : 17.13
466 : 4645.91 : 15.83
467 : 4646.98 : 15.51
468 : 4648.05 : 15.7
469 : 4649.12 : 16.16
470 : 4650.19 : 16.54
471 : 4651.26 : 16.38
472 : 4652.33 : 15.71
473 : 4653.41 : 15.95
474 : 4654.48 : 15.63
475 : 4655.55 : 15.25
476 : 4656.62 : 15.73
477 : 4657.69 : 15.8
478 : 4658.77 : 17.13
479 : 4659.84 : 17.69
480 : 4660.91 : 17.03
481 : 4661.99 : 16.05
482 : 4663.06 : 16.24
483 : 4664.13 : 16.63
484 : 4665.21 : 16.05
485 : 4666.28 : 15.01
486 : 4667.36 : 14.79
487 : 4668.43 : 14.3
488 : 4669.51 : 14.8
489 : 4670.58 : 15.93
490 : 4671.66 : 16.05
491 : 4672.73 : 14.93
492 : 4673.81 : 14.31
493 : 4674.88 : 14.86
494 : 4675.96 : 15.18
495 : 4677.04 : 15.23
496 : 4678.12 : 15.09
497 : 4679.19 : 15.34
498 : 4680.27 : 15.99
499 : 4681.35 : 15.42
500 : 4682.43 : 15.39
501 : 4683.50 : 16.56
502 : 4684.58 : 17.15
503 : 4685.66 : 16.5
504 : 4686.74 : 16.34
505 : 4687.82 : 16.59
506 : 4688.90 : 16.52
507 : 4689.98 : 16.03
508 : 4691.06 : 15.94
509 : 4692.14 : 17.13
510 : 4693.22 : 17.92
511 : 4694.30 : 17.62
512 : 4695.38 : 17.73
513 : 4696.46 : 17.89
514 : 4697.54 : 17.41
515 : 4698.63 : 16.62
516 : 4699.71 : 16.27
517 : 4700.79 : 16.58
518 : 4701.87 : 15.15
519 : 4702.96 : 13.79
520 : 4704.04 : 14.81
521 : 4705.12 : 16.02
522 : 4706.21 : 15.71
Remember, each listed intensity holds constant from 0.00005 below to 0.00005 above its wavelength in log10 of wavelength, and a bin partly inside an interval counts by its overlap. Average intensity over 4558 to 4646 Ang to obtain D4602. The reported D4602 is 16.5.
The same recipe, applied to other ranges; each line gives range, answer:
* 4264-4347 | 11.5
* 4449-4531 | 14.8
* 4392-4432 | 13.6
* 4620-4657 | 16.3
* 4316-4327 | 12.9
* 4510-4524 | 15.7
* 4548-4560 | 15.5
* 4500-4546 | 15.2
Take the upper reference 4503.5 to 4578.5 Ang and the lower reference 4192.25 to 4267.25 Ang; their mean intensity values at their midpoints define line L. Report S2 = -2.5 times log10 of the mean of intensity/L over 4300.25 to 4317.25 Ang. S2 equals 0.31 mag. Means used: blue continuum 11.3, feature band 9.37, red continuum 15.7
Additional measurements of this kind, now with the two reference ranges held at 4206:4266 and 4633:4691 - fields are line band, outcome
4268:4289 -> 0.14 mag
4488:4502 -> -0.10 mag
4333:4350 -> -0.20 mag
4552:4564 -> -0.08 mag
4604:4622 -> -0.08 mag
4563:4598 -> -0.08 mag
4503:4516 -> -0.07 mag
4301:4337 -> 0.06 mag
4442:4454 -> -0.07 mag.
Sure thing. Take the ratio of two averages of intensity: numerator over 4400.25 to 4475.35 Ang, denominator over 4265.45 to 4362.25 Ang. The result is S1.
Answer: 1.16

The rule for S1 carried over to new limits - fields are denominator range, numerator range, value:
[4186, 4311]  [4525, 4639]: 1.49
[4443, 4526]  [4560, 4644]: 1.10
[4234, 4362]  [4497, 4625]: 1.36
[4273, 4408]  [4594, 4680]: 1.33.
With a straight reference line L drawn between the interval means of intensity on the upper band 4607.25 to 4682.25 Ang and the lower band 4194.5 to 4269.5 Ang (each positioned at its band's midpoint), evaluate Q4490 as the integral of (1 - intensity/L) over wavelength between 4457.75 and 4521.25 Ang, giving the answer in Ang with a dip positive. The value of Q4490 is -3.1 Ang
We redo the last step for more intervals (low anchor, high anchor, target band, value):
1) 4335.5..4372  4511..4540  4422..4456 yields 0.8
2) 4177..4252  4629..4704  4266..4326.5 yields 9.0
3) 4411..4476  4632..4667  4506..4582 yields -2.8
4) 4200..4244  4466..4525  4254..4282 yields 2.8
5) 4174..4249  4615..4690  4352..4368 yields -0.4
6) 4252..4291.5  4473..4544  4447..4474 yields 1.3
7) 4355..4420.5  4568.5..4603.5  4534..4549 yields 0.0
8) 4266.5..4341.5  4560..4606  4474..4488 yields -1.4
